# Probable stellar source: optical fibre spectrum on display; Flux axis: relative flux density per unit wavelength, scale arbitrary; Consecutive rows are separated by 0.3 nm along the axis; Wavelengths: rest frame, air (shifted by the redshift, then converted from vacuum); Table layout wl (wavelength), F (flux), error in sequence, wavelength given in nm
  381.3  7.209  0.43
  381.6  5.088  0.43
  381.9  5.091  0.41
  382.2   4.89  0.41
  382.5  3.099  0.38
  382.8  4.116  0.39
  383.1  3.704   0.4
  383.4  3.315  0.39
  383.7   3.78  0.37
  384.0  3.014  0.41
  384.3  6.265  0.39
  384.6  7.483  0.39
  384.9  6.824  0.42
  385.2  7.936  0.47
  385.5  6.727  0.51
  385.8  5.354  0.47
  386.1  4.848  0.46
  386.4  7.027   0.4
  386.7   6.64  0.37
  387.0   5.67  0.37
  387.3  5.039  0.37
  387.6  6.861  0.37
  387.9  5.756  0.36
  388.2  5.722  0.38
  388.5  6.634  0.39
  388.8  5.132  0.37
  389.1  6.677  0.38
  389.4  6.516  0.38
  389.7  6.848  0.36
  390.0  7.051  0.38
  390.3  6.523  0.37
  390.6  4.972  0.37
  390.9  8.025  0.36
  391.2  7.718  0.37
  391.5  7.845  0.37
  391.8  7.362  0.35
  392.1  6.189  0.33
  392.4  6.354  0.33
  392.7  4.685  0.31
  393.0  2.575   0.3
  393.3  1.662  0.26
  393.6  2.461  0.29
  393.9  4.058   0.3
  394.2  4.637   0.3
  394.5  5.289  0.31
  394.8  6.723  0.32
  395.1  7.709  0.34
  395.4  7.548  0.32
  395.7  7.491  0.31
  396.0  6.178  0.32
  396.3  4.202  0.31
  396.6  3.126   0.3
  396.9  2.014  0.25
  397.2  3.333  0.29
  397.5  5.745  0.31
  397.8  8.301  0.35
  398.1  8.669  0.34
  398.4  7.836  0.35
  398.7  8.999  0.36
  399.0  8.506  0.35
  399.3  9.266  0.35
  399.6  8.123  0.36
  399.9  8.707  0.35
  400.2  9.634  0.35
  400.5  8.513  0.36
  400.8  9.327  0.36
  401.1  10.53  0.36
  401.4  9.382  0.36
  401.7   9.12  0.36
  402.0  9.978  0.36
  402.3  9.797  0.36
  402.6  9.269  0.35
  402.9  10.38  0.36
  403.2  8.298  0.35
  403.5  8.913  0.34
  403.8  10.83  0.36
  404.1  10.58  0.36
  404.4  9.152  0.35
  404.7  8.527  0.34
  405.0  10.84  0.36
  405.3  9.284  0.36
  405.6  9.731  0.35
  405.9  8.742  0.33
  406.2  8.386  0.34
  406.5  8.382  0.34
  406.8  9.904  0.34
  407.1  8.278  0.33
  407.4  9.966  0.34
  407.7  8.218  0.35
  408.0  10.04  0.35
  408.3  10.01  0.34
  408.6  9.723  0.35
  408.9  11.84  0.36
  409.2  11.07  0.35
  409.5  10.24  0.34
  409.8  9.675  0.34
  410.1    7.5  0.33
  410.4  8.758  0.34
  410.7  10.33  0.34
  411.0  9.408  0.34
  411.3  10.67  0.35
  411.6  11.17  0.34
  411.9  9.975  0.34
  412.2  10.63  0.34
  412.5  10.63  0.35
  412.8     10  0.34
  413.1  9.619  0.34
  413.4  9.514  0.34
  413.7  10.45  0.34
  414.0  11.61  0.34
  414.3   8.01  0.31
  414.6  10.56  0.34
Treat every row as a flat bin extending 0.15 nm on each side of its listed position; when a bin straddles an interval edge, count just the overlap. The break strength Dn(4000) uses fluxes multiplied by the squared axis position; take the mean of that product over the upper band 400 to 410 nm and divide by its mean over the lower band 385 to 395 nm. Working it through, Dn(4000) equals 1.76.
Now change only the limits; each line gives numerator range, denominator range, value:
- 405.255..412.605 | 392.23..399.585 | 1.79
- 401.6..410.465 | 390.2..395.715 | 1.77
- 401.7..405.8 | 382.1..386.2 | 2.08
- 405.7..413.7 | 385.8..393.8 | 1.84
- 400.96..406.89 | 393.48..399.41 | 1.61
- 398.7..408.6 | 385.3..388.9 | 1.69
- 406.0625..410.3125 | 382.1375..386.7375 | 2.02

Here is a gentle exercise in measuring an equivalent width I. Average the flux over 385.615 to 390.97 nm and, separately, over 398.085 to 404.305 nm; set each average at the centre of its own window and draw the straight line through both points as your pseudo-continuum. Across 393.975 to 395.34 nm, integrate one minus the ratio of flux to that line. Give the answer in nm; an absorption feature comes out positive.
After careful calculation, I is 0.29 nm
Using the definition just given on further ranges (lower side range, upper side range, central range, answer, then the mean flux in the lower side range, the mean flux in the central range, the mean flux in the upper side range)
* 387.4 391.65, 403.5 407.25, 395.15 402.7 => 0.51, 6.57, 7.73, 9.37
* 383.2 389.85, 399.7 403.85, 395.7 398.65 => 0.94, 5.9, 5.71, 9.43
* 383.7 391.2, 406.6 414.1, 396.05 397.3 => 0.70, 6.21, 3.4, 9.95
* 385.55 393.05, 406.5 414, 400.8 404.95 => -0.49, 6.22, 9.62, 9.9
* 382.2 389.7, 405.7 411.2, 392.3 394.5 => 0.98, 5.6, 3.82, 9.48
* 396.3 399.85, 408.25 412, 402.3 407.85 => -0.48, 6.67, 9.33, 10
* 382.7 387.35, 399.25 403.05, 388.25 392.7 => 0.13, 5.51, 6.61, 9.39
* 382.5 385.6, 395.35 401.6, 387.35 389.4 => -0.09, 5.19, 6.11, 7.41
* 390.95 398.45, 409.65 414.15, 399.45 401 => -0.42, 5.59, 8.91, 10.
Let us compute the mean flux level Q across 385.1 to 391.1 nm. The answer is 6.3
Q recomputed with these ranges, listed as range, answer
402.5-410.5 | 9.51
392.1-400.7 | 6.17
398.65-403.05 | 9.31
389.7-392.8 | 6.71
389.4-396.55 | 5.81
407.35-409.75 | 10.1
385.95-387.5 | 5.88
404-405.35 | 9.67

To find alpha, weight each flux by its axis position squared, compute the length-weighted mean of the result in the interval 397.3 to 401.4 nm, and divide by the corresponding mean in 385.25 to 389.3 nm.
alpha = 1.5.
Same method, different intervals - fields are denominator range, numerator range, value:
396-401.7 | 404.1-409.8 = 1.34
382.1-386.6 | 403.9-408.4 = 1.99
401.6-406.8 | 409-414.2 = 1.11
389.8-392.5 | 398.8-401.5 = 1.38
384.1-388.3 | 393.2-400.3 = 1.06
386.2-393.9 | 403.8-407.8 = 1.72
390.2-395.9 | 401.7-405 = 1.75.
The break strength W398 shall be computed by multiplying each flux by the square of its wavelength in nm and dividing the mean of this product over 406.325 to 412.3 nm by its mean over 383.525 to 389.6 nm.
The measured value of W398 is 1.8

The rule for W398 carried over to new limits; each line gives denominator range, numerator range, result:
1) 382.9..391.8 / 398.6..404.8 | 1.65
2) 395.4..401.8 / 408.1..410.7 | 1.39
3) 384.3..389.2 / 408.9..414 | 1.82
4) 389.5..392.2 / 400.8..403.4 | 1.46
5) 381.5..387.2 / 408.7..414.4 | 2.17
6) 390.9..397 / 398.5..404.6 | 1.81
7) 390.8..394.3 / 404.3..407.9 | 1.86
